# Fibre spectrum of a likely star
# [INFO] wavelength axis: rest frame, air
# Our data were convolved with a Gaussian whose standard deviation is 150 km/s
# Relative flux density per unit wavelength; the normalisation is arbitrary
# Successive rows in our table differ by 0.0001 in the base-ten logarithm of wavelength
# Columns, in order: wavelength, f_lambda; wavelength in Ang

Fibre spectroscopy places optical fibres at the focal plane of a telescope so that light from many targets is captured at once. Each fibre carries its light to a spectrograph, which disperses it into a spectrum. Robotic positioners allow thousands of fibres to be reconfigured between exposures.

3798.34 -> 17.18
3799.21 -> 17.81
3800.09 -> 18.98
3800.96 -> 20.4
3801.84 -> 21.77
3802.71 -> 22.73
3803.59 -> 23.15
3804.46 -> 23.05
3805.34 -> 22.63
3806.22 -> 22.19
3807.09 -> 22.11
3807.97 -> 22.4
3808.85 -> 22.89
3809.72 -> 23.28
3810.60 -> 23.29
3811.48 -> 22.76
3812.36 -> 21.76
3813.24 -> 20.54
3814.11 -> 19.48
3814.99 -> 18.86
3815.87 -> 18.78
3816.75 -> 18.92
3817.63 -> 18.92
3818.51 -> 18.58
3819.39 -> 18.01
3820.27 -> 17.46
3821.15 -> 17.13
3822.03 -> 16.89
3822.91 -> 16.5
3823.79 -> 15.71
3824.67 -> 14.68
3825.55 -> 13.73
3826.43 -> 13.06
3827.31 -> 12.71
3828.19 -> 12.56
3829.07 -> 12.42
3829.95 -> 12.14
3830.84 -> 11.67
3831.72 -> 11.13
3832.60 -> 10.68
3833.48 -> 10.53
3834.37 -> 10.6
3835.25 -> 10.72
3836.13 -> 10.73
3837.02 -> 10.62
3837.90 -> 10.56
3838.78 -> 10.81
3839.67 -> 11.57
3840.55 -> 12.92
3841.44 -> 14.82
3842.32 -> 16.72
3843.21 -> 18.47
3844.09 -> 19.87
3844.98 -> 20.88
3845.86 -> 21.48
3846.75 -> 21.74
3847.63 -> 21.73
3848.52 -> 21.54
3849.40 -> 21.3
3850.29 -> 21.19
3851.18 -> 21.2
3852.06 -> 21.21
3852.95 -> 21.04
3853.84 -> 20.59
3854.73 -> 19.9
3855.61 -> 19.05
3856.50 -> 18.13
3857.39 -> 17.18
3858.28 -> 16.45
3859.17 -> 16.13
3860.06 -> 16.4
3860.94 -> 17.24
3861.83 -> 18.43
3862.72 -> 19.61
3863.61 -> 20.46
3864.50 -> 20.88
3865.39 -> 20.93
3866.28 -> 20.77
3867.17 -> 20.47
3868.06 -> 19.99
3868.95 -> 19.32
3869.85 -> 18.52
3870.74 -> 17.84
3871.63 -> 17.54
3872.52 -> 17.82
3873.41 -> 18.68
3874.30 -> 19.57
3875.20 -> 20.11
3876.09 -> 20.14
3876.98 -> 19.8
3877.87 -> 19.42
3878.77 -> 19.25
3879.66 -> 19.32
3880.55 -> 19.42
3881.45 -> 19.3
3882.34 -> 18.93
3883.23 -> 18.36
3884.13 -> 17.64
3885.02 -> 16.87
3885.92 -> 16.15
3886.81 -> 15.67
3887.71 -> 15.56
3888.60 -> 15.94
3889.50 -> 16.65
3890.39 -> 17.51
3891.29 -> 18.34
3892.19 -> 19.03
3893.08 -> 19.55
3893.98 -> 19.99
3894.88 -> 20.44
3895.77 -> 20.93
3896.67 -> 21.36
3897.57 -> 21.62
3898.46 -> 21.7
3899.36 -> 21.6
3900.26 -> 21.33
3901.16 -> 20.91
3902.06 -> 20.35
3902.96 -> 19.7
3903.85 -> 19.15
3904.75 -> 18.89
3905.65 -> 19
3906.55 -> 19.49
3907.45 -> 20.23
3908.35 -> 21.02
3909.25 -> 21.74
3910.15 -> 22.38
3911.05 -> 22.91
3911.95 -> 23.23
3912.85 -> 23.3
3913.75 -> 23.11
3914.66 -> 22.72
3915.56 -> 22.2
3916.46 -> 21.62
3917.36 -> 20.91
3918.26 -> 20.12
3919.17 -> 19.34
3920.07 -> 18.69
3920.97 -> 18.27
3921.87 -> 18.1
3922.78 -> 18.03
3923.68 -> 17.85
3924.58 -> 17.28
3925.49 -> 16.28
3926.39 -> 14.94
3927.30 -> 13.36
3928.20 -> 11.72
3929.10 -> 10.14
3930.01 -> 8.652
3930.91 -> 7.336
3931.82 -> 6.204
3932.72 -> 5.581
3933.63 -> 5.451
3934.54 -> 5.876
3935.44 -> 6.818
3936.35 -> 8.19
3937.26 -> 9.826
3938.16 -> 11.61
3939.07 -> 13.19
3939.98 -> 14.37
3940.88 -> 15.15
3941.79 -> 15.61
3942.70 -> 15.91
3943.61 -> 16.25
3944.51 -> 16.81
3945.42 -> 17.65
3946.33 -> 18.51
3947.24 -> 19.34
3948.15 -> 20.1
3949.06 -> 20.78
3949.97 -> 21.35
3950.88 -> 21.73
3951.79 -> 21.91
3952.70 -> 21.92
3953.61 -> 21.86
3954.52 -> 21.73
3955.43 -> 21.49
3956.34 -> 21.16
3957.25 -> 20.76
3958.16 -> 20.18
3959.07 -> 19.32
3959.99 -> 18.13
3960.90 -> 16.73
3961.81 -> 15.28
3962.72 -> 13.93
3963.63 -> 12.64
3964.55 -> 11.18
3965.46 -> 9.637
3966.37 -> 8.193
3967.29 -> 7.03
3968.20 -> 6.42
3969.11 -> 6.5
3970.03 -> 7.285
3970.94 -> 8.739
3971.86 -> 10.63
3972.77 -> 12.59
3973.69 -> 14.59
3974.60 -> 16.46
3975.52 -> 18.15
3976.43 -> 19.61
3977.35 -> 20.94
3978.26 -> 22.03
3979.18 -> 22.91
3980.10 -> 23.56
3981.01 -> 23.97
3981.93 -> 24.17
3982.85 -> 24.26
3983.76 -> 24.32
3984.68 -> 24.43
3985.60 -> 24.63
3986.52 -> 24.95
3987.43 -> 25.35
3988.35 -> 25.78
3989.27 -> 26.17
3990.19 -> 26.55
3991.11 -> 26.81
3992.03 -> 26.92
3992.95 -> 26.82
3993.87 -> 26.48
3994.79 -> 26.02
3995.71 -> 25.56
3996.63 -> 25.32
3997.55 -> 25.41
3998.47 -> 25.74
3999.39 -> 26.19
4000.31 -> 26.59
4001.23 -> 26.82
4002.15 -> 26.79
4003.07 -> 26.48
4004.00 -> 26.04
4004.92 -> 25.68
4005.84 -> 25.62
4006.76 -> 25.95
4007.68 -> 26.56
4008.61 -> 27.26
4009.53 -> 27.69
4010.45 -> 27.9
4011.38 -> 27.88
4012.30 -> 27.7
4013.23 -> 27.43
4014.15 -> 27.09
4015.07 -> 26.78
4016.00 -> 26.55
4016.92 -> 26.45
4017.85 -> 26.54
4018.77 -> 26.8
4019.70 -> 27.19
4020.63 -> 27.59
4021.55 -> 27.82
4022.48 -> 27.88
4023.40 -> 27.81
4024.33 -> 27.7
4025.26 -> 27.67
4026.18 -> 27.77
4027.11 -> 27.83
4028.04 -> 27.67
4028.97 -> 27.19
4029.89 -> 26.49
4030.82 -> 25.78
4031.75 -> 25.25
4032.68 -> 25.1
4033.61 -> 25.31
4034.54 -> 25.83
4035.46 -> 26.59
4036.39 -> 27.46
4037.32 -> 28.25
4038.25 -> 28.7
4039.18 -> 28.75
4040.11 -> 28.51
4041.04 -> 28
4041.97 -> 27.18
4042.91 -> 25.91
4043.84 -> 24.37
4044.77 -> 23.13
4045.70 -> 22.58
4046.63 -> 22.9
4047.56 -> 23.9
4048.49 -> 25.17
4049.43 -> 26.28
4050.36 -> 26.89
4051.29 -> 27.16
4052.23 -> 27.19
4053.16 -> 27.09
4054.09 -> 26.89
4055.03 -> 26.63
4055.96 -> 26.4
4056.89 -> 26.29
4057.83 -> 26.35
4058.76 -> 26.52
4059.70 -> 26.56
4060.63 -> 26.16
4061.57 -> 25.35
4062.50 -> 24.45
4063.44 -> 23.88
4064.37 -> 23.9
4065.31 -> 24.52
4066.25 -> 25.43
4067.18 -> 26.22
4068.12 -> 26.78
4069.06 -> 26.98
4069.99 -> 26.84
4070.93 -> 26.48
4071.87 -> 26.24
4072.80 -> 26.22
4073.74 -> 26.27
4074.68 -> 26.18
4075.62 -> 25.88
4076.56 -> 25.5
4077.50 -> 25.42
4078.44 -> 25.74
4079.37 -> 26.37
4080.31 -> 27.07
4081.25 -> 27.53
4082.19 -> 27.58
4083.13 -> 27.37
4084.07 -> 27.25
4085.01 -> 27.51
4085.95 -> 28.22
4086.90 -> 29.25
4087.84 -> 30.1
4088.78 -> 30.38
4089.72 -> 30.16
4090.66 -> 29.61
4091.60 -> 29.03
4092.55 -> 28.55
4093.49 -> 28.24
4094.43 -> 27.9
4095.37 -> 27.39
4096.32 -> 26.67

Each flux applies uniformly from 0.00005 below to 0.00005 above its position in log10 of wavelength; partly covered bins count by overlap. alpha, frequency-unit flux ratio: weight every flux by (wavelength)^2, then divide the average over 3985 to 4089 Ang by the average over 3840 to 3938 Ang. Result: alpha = 1.6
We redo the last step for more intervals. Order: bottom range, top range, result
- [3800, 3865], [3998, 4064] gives 1.65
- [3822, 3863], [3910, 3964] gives 1.09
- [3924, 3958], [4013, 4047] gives 1.84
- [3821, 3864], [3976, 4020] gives 1.72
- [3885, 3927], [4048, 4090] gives 1.47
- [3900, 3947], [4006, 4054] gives 1.71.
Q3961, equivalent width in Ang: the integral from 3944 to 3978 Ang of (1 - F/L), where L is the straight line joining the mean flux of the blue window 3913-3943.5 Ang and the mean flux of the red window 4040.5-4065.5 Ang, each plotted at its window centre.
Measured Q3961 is 1.85 Ang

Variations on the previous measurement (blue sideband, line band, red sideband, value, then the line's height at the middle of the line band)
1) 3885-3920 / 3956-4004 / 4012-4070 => 7.20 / 23.6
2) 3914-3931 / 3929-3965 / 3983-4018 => 8.60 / 19.9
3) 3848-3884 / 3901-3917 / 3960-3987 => -2.69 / 18.2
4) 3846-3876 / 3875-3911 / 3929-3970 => -3.69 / 17.7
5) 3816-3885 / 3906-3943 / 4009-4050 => 9.12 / 21.2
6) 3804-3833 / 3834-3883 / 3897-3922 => 2.55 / 19.2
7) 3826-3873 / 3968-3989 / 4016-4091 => 3.74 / 23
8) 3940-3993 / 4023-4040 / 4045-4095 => -2.47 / 23.7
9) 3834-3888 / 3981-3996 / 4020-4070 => -1.09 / 23.8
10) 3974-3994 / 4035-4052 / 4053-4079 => -0.58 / 25.4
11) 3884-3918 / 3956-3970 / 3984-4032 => 6.02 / 23.8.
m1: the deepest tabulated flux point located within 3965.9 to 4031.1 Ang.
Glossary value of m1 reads 6.42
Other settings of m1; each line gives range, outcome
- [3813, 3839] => 10.53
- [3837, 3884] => 10.56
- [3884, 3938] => 5.451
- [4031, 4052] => 22.58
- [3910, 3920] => 19.34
